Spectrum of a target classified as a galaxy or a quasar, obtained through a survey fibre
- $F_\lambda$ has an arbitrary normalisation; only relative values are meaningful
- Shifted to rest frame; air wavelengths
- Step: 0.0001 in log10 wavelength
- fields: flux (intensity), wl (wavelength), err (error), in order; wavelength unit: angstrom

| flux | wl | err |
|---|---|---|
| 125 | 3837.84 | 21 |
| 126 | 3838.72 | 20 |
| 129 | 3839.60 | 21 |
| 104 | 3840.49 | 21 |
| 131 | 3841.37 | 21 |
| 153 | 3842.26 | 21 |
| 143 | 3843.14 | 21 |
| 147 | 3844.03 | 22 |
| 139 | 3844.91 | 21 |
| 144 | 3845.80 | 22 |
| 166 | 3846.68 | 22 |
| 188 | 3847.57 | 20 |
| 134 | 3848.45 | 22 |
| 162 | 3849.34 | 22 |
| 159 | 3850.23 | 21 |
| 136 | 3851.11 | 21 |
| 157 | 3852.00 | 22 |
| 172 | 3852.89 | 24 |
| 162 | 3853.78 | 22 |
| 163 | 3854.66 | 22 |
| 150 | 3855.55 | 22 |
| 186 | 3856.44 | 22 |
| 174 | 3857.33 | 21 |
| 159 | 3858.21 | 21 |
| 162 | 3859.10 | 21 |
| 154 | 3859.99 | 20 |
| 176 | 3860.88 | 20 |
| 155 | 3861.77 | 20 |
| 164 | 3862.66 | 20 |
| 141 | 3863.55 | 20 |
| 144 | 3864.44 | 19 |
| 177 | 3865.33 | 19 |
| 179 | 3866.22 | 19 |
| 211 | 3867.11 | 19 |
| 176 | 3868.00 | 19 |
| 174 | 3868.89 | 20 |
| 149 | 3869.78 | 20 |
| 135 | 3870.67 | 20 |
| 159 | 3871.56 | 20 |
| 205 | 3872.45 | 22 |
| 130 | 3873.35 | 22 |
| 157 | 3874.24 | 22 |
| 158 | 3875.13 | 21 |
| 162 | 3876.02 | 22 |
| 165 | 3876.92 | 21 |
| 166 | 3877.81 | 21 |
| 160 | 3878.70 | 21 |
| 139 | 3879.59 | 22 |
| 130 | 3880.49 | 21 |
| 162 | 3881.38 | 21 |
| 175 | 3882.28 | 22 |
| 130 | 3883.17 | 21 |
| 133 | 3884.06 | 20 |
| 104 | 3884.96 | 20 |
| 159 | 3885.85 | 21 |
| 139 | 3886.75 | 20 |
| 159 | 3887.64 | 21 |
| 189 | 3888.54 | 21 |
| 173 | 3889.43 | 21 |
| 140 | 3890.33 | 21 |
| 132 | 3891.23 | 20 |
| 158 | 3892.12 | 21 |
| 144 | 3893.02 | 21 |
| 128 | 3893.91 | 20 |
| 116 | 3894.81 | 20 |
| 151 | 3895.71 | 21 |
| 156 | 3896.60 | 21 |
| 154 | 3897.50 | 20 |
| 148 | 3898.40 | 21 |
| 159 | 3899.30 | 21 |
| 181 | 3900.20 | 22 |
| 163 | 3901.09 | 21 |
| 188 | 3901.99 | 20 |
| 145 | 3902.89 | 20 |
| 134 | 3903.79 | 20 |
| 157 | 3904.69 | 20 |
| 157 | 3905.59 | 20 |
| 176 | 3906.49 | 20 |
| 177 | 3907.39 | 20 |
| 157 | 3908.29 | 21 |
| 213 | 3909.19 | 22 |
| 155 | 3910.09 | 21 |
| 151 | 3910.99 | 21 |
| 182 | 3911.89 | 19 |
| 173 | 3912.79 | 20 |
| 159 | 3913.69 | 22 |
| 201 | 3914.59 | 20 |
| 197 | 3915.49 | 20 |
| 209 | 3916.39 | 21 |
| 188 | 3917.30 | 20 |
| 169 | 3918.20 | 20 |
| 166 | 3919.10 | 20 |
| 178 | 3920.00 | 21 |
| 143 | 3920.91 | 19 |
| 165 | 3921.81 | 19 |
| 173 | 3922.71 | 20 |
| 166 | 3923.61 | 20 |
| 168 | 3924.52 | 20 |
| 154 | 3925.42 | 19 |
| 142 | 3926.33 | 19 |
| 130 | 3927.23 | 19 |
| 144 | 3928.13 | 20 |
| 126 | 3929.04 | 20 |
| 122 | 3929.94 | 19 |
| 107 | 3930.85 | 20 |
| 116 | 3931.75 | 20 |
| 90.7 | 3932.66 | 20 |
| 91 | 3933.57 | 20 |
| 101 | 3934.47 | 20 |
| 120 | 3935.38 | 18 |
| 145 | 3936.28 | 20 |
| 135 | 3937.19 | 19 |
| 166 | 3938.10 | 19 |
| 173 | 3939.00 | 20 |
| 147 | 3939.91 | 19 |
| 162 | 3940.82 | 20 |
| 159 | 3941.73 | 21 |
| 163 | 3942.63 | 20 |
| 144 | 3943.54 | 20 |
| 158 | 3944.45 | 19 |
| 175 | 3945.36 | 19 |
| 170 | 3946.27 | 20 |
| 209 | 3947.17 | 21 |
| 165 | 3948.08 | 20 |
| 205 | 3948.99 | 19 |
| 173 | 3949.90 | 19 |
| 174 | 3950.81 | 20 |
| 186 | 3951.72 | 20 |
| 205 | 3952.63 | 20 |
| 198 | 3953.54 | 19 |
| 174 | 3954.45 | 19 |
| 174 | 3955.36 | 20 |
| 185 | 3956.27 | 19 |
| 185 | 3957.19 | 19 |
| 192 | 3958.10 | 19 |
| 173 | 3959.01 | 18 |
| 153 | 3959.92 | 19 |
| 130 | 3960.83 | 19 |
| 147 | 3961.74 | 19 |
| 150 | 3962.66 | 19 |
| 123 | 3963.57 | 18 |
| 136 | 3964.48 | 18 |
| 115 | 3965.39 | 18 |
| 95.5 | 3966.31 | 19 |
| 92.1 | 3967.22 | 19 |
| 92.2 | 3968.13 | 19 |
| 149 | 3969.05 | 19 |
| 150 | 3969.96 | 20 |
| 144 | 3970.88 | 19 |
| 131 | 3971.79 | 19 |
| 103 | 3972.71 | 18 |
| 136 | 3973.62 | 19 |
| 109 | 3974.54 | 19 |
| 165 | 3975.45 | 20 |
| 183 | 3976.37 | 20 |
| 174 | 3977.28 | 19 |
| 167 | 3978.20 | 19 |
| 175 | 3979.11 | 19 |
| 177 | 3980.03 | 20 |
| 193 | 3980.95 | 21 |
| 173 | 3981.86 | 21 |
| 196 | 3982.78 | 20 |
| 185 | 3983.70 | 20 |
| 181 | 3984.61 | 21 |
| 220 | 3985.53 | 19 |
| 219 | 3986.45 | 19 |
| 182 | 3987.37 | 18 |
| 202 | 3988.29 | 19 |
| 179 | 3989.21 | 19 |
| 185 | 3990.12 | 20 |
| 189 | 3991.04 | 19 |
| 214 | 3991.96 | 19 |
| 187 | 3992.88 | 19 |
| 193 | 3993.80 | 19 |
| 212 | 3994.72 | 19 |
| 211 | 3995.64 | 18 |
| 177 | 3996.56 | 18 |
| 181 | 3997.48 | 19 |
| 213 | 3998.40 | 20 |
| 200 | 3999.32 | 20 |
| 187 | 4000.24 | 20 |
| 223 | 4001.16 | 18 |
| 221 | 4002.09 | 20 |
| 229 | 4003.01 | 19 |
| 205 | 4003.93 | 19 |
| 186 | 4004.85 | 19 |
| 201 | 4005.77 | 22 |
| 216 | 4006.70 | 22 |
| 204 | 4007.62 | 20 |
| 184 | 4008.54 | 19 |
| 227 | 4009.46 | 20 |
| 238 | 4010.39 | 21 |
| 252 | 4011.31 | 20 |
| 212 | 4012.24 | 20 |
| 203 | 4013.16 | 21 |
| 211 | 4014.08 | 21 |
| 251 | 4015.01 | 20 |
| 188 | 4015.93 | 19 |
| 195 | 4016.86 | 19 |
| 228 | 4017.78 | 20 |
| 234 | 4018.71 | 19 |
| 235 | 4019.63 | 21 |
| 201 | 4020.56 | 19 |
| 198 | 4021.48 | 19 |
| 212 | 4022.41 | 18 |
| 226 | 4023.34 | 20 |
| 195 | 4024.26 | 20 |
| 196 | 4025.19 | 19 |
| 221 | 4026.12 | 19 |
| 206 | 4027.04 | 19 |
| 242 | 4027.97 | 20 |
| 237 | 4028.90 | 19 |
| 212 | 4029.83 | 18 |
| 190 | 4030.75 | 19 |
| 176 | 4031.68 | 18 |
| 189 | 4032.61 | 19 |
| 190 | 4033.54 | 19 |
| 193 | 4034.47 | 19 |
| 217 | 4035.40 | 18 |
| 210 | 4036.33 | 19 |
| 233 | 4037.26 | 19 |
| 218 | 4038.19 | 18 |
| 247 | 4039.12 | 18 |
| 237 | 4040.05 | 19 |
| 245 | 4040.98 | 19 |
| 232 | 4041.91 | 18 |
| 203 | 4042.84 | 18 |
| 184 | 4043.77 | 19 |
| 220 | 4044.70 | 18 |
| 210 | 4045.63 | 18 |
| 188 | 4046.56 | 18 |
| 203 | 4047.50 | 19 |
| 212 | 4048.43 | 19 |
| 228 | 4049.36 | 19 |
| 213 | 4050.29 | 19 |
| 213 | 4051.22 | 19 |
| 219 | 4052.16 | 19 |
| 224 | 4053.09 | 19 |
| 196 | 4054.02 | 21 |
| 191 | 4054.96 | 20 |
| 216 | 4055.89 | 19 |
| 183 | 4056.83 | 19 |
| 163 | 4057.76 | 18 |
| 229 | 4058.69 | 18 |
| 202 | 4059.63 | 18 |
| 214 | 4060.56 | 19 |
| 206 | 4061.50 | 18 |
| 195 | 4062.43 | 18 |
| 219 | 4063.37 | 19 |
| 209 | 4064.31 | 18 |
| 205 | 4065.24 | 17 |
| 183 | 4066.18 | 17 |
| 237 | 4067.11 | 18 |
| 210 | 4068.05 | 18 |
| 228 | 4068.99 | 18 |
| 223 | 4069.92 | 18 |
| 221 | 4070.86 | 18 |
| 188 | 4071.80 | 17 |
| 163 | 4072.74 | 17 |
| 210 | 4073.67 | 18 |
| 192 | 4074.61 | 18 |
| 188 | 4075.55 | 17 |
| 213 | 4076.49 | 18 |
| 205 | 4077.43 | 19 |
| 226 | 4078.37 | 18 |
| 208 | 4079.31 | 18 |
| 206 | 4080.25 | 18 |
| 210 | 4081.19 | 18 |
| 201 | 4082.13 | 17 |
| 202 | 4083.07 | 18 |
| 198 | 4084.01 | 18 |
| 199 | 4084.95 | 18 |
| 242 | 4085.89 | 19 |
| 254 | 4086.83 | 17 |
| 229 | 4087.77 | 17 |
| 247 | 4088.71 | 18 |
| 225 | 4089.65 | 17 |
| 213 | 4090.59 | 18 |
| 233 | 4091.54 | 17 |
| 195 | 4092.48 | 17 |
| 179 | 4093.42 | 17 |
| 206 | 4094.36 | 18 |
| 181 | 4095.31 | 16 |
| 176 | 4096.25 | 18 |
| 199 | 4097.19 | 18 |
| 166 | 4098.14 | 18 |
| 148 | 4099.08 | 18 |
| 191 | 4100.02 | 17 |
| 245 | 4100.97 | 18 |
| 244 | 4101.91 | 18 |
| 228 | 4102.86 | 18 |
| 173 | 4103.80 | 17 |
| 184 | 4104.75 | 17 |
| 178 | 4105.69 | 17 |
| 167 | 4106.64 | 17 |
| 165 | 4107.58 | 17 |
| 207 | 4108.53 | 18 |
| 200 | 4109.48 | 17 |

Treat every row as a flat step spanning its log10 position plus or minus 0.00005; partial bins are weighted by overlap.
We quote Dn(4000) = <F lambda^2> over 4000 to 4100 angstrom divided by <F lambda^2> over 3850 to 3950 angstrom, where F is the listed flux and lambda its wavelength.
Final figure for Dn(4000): 1.43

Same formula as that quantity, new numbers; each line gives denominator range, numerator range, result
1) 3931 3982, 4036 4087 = 1.45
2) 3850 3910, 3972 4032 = 1.34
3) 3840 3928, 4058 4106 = 1.43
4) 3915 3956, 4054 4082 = 1.38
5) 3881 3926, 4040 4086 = 1.40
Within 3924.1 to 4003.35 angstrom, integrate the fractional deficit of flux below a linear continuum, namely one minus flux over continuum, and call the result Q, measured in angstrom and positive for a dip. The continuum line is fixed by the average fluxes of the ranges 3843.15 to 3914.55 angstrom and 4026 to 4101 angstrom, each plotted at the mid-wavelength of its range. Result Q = 7.8 angstrom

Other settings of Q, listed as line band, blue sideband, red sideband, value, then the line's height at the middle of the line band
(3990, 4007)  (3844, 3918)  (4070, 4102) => -1.41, 186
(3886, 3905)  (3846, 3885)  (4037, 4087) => 1.61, 167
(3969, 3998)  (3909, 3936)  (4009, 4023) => 2.90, 196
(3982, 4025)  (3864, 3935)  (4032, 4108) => -4.42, 187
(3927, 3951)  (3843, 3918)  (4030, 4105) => 3.87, 175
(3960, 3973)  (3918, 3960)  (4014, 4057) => 3.50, 173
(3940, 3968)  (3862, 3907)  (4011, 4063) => 3.02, 181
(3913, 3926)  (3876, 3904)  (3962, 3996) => -1.51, 156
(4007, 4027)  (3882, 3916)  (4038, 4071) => -1.59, 199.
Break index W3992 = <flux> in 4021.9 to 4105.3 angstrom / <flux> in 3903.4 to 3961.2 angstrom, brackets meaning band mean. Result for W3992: 1.29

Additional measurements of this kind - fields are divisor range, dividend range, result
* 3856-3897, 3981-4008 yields 1.27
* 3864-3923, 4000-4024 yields 1.33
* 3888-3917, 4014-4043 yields 1.31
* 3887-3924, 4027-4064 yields 1.28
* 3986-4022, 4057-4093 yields 1.01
